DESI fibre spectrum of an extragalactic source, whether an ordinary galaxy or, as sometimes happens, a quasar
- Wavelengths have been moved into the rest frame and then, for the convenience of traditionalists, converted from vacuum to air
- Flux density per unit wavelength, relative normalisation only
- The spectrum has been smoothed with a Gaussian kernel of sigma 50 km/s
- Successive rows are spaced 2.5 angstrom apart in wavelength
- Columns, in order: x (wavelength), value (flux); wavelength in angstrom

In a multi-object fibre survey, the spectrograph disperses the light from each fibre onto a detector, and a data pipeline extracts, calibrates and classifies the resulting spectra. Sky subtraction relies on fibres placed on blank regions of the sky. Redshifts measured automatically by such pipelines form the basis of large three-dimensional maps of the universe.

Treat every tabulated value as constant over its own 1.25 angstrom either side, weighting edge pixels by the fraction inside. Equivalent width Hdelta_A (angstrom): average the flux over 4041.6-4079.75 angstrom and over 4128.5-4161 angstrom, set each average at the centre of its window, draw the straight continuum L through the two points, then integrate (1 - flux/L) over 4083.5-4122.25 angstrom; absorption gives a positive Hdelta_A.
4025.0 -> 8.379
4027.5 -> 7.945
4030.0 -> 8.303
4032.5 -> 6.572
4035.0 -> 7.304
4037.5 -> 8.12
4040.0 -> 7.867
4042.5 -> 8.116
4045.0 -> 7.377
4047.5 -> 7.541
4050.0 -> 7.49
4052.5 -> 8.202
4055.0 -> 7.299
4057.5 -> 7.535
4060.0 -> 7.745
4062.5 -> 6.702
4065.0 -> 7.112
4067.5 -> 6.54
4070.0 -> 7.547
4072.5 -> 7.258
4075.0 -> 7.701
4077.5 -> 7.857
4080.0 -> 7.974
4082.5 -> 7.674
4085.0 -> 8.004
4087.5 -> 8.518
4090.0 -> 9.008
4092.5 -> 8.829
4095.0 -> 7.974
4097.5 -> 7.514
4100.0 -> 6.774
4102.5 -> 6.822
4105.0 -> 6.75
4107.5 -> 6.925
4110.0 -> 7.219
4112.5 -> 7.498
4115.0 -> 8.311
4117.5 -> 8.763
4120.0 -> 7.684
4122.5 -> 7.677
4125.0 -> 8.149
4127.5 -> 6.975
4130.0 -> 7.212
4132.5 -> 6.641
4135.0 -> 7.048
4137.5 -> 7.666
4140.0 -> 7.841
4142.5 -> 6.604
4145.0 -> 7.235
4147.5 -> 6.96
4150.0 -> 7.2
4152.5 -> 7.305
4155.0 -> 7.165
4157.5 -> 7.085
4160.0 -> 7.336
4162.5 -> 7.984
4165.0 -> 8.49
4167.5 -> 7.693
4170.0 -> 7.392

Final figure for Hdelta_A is -2.4 angstrom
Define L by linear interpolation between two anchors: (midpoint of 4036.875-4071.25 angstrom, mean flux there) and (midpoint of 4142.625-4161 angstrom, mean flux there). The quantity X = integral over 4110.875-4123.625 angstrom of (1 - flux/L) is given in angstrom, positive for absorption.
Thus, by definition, -1.2 angstrom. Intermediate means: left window 7.5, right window 7.15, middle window 7.97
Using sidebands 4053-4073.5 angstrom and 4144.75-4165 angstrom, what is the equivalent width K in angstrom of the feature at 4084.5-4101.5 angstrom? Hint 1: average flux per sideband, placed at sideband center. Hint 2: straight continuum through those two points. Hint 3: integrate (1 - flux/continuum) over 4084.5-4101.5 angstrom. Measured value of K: -1.83 angstrom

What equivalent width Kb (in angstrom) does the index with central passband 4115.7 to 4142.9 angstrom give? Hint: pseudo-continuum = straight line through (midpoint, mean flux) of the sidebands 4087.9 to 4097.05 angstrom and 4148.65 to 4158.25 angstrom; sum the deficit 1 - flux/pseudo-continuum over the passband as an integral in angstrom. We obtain 0.7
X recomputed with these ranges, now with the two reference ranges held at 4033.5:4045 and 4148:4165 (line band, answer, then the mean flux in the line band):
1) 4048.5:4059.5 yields 0.13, 7.64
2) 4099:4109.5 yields 1.01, 6.85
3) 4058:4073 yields 1.03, 7.16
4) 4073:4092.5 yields -1.23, 8.12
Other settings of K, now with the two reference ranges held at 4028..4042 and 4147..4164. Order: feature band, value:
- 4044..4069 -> 0.85 angstrom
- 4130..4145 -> 0.42 angstrom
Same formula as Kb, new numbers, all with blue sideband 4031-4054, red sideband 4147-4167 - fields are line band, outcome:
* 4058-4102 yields -0.58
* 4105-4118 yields -0.10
